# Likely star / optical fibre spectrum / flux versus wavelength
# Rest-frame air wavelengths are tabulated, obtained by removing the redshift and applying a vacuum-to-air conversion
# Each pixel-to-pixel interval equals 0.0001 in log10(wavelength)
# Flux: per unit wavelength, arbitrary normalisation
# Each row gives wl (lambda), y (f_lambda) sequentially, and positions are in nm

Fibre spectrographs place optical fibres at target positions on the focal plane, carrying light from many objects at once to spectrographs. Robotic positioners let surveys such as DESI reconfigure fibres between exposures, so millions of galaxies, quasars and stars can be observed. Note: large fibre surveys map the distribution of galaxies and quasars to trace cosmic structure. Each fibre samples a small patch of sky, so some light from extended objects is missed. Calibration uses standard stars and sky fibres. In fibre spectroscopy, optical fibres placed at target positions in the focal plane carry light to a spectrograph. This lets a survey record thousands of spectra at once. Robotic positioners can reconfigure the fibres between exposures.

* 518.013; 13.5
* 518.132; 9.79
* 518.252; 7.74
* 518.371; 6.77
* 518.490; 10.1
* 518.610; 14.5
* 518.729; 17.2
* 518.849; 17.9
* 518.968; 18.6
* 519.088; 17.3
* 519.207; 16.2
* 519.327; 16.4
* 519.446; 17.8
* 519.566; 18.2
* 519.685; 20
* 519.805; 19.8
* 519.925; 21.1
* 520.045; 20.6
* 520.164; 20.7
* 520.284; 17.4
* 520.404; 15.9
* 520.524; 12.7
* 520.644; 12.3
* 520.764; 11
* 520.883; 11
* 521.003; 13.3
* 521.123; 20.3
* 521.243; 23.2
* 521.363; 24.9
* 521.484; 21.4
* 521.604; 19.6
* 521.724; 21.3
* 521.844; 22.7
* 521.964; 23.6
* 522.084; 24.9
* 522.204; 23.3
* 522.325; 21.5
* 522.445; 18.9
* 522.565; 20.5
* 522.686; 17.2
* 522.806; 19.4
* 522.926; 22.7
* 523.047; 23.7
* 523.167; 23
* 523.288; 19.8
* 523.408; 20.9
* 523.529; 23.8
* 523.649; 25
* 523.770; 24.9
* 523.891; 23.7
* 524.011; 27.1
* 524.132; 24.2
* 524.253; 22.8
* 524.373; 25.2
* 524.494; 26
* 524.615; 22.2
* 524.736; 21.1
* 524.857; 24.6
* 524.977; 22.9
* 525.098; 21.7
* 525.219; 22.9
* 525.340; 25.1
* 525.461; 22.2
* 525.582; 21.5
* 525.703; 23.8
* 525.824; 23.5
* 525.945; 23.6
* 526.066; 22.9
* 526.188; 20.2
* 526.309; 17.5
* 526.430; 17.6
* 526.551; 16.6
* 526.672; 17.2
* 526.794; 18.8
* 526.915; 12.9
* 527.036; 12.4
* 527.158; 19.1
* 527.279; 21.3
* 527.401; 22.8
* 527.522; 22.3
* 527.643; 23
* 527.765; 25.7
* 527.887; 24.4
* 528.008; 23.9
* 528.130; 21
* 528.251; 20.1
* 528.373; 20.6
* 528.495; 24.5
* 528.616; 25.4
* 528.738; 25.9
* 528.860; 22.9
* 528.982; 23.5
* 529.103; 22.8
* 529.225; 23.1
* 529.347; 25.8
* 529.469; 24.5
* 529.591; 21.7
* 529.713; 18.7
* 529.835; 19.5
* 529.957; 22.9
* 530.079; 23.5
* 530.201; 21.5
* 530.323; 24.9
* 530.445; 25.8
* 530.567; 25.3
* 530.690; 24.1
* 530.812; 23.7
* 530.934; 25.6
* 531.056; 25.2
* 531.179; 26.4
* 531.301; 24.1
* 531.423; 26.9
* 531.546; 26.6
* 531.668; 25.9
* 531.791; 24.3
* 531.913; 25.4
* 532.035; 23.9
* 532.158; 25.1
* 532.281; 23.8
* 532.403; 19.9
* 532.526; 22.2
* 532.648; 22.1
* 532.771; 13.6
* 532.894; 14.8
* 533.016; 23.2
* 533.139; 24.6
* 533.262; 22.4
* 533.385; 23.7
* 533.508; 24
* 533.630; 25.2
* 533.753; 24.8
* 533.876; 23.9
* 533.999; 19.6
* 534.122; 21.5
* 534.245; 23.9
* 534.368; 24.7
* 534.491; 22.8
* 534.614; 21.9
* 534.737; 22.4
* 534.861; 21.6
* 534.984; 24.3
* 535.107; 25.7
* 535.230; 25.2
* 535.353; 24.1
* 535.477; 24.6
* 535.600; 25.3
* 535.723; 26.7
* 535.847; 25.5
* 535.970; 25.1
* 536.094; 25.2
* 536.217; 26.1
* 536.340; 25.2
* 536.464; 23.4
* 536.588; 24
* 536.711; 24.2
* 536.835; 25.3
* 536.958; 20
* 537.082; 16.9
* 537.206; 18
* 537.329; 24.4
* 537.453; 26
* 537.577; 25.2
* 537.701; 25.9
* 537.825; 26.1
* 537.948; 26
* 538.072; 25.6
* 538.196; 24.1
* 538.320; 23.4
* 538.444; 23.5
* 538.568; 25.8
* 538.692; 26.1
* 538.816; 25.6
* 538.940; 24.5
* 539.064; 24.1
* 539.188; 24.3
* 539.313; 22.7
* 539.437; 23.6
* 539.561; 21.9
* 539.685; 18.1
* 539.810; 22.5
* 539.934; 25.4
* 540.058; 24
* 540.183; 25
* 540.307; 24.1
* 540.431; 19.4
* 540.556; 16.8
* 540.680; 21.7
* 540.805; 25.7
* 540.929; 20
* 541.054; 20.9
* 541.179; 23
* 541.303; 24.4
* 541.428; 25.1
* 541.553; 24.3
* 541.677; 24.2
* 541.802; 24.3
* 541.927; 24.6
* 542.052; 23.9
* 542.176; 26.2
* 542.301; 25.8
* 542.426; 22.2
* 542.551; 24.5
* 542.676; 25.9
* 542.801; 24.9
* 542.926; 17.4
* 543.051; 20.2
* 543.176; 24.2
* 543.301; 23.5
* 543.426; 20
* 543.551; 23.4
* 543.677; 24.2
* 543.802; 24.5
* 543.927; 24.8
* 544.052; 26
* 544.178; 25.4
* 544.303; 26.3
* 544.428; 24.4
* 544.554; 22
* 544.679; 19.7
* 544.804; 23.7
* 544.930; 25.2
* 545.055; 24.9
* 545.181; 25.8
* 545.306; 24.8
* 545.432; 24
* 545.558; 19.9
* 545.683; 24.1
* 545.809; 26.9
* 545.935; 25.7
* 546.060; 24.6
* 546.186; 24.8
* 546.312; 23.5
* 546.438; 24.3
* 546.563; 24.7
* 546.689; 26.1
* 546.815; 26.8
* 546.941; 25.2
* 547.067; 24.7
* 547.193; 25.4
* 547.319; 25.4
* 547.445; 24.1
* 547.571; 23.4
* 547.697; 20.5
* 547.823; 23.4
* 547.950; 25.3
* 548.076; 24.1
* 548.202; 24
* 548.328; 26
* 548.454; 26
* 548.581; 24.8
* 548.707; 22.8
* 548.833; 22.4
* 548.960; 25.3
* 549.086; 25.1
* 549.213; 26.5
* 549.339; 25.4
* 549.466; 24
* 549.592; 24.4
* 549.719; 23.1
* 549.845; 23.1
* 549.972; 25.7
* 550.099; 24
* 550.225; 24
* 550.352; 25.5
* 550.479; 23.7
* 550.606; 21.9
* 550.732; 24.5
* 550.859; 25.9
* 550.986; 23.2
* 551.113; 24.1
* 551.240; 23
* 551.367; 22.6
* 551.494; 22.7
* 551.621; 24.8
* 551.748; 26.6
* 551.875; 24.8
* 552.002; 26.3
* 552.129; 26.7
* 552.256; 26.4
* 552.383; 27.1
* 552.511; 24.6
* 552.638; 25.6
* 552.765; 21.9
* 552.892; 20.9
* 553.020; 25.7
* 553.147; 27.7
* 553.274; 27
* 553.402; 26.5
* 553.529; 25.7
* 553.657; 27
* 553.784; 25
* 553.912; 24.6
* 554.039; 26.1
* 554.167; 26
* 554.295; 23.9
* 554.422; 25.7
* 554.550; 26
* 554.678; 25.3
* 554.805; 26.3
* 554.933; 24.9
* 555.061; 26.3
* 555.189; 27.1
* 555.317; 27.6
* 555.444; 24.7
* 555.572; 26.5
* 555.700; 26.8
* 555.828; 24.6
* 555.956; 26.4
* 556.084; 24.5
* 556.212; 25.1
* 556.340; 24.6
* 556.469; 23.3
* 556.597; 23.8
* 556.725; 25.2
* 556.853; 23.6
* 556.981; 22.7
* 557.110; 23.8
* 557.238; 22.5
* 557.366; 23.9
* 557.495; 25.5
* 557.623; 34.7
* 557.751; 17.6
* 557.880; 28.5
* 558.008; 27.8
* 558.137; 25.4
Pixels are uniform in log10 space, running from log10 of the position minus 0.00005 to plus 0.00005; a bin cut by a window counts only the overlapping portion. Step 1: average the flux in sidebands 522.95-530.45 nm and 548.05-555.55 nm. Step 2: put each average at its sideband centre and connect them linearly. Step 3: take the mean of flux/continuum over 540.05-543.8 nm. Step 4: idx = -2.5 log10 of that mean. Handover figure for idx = 0.04 mag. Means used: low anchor 22.3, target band 23.1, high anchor 25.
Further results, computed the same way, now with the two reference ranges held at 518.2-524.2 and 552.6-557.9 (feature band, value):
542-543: -0.040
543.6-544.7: -0.048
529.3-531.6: -0.156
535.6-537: -0.134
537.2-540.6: -0.069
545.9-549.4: -0.035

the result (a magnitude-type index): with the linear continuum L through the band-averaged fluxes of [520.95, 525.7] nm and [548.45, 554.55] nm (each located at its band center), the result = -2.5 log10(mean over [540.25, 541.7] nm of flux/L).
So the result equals 0.07 mag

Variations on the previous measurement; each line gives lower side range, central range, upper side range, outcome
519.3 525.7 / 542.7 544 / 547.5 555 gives 0.040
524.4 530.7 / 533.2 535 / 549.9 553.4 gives -0.014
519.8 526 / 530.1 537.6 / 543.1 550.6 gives -0.045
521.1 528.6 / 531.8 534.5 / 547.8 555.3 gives 0.014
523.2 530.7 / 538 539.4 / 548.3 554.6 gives -0.044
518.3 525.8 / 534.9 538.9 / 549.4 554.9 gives -0.090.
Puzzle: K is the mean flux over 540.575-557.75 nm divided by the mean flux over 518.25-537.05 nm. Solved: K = 1.1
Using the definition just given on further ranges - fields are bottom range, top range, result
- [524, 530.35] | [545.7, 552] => 1.11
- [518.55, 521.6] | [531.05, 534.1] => 1.32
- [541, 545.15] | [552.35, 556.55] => 1.07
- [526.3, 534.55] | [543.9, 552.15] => 1.09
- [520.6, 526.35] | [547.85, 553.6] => 1.14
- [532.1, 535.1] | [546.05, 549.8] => 1.10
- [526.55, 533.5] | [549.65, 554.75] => 1.10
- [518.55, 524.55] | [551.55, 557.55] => 1.26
